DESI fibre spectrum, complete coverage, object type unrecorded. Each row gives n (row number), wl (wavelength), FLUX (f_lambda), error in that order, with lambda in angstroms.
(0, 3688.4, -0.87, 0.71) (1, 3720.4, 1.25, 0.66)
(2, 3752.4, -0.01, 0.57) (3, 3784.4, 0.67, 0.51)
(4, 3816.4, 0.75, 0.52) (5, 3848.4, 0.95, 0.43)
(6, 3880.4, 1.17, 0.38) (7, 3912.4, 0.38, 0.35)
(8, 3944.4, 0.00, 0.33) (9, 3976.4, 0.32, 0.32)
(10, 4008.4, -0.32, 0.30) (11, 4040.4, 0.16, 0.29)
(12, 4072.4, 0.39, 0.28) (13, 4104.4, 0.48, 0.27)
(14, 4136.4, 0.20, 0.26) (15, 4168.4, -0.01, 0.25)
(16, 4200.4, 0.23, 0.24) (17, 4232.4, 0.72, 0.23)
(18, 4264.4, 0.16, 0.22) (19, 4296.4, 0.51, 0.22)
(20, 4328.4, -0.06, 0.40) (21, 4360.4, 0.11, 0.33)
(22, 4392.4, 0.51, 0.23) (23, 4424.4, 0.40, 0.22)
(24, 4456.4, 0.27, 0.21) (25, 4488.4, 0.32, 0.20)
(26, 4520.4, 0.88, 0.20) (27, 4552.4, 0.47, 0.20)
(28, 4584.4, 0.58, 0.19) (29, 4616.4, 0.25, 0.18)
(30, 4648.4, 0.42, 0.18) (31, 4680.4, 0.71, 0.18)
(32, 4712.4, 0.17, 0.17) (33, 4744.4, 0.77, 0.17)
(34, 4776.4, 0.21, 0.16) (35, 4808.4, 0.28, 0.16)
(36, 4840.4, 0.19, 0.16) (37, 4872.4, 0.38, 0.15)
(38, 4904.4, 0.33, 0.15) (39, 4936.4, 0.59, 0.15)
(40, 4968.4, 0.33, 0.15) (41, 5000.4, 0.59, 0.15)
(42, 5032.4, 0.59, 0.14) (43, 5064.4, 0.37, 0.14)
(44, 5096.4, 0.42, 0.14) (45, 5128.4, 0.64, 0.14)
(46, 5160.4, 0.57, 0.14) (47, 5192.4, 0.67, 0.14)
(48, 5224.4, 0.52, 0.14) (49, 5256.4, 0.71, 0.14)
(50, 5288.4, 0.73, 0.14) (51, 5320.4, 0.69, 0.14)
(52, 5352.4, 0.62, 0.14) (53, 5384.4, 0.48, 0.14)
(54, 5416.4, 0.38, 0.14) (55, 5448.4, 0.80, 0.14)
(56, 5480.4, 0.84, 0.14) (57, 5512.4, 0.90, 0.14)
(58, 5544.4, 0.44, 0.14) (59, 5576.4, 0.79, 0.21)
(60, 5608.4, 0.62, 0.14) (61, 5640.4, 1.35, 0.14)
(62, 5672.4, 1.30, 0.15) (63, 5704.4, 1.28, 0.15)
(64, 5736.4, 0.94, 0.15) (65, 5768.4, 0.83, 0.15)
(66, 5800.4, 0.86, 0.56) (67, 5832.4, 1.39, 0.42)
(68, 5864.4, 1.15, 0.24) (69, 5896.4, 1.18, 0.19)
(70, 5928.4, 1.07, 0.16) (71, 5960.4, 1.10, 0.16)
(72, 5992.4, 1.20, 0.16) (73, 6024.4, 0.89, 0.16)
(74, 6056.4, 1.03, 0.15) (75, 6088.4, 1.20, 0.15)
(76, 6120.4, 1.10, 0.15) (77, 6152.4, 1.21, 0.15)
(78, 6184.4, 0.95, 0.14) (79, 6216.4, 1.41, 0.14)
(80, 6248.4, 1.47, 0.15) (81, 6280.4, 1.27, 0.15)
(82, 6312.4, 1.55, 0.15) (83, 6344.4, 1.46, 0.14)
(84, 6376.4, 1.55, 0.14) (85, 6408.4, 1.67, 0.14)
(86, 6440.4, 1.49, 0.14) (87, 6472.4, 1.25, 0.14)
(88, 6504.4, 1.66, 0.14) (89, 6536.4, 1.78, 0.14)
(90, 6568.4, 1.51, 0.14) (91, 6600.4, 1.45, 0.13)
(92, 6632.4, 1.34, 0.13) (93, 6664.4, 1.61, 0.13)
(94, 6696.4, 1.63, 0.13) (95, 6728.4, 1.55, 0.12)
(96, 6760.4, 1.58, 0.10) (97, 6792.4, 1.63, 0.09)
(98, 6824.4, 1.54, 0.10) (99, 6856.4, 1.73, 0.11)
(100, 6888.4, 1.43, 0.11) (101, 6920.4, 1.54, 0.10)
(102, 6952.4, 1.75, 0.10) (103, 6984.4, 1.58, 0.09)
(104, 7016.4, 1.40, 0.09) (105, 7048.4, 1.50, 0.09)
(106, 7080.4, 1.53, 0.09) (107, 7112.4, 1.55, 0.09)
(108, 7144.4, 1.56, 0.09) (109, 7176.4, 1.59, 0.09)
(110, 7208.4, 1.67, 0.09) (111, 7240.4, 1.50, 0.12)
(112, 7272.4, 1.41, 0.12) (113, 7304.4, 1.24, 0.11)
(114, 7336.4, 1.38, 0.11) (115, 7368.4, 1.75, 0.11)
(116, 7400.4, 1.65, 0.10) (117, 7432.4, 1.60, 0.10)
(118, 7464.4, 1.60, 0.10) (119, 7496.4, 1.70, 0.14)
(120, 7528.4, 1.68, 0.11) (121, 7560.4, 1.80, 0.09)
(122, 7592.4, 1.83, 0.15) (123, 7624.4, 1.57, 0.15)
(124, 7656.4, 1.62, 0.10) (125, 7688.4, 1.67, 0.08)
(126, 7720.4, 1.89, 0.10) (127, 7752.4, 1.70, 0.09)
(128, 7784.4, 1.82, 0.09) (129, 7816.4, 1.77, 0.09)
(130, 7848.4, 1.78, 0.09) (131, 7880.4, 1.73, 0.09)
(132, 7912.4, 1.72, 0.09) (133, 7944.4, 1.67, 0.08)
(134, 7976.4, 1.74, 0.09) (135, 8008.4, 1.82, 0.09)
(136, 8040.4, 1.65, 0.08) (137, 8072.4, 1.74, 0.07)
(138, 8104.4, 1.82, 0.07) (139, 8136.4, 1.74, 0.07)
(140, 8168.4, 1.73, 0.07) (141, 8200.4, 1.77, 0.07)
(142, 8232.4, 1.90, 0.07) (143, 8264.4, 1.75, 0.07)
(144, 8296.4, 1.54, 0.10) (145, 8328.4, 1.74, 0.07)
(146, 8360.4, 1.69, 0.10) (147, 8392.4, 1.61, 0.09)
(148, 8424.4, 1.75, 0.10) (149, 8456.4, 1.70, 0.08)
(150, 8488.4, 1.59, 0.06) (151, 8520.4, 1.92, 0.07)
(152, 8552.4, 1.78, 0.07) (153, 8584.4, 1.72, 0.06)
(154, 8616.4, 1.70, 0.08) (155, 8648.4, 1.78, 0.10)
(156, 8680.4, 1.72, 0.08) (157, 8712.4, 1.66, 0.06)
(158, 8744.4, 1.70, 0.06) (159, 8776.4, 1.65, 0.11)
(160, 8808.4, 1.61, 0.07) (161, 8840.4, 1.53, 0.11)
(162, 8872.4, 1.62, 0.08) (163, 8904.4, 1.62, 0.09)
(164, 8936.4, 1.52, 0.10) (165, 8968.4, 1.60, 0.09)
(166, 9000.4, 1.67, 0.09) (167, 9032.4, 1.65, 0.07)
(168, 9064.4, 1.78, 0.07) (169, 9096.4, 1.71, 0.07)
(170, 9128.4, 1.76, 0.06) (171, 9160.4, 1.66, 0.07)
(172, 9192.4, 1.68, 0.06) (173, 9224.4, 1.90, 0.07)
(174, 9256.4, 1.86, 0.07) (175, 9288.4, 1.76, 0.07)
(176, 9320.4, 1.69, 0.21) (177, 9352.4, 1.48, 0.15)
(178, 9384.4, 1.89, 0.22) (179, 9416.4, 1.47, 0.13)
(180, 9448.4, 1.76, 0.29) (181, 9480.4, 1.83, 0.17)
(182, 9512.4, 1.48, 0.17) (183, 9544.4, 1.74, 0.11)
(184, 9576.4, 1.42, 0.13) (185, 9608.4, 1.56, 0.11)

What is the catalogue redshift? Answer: 0.41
